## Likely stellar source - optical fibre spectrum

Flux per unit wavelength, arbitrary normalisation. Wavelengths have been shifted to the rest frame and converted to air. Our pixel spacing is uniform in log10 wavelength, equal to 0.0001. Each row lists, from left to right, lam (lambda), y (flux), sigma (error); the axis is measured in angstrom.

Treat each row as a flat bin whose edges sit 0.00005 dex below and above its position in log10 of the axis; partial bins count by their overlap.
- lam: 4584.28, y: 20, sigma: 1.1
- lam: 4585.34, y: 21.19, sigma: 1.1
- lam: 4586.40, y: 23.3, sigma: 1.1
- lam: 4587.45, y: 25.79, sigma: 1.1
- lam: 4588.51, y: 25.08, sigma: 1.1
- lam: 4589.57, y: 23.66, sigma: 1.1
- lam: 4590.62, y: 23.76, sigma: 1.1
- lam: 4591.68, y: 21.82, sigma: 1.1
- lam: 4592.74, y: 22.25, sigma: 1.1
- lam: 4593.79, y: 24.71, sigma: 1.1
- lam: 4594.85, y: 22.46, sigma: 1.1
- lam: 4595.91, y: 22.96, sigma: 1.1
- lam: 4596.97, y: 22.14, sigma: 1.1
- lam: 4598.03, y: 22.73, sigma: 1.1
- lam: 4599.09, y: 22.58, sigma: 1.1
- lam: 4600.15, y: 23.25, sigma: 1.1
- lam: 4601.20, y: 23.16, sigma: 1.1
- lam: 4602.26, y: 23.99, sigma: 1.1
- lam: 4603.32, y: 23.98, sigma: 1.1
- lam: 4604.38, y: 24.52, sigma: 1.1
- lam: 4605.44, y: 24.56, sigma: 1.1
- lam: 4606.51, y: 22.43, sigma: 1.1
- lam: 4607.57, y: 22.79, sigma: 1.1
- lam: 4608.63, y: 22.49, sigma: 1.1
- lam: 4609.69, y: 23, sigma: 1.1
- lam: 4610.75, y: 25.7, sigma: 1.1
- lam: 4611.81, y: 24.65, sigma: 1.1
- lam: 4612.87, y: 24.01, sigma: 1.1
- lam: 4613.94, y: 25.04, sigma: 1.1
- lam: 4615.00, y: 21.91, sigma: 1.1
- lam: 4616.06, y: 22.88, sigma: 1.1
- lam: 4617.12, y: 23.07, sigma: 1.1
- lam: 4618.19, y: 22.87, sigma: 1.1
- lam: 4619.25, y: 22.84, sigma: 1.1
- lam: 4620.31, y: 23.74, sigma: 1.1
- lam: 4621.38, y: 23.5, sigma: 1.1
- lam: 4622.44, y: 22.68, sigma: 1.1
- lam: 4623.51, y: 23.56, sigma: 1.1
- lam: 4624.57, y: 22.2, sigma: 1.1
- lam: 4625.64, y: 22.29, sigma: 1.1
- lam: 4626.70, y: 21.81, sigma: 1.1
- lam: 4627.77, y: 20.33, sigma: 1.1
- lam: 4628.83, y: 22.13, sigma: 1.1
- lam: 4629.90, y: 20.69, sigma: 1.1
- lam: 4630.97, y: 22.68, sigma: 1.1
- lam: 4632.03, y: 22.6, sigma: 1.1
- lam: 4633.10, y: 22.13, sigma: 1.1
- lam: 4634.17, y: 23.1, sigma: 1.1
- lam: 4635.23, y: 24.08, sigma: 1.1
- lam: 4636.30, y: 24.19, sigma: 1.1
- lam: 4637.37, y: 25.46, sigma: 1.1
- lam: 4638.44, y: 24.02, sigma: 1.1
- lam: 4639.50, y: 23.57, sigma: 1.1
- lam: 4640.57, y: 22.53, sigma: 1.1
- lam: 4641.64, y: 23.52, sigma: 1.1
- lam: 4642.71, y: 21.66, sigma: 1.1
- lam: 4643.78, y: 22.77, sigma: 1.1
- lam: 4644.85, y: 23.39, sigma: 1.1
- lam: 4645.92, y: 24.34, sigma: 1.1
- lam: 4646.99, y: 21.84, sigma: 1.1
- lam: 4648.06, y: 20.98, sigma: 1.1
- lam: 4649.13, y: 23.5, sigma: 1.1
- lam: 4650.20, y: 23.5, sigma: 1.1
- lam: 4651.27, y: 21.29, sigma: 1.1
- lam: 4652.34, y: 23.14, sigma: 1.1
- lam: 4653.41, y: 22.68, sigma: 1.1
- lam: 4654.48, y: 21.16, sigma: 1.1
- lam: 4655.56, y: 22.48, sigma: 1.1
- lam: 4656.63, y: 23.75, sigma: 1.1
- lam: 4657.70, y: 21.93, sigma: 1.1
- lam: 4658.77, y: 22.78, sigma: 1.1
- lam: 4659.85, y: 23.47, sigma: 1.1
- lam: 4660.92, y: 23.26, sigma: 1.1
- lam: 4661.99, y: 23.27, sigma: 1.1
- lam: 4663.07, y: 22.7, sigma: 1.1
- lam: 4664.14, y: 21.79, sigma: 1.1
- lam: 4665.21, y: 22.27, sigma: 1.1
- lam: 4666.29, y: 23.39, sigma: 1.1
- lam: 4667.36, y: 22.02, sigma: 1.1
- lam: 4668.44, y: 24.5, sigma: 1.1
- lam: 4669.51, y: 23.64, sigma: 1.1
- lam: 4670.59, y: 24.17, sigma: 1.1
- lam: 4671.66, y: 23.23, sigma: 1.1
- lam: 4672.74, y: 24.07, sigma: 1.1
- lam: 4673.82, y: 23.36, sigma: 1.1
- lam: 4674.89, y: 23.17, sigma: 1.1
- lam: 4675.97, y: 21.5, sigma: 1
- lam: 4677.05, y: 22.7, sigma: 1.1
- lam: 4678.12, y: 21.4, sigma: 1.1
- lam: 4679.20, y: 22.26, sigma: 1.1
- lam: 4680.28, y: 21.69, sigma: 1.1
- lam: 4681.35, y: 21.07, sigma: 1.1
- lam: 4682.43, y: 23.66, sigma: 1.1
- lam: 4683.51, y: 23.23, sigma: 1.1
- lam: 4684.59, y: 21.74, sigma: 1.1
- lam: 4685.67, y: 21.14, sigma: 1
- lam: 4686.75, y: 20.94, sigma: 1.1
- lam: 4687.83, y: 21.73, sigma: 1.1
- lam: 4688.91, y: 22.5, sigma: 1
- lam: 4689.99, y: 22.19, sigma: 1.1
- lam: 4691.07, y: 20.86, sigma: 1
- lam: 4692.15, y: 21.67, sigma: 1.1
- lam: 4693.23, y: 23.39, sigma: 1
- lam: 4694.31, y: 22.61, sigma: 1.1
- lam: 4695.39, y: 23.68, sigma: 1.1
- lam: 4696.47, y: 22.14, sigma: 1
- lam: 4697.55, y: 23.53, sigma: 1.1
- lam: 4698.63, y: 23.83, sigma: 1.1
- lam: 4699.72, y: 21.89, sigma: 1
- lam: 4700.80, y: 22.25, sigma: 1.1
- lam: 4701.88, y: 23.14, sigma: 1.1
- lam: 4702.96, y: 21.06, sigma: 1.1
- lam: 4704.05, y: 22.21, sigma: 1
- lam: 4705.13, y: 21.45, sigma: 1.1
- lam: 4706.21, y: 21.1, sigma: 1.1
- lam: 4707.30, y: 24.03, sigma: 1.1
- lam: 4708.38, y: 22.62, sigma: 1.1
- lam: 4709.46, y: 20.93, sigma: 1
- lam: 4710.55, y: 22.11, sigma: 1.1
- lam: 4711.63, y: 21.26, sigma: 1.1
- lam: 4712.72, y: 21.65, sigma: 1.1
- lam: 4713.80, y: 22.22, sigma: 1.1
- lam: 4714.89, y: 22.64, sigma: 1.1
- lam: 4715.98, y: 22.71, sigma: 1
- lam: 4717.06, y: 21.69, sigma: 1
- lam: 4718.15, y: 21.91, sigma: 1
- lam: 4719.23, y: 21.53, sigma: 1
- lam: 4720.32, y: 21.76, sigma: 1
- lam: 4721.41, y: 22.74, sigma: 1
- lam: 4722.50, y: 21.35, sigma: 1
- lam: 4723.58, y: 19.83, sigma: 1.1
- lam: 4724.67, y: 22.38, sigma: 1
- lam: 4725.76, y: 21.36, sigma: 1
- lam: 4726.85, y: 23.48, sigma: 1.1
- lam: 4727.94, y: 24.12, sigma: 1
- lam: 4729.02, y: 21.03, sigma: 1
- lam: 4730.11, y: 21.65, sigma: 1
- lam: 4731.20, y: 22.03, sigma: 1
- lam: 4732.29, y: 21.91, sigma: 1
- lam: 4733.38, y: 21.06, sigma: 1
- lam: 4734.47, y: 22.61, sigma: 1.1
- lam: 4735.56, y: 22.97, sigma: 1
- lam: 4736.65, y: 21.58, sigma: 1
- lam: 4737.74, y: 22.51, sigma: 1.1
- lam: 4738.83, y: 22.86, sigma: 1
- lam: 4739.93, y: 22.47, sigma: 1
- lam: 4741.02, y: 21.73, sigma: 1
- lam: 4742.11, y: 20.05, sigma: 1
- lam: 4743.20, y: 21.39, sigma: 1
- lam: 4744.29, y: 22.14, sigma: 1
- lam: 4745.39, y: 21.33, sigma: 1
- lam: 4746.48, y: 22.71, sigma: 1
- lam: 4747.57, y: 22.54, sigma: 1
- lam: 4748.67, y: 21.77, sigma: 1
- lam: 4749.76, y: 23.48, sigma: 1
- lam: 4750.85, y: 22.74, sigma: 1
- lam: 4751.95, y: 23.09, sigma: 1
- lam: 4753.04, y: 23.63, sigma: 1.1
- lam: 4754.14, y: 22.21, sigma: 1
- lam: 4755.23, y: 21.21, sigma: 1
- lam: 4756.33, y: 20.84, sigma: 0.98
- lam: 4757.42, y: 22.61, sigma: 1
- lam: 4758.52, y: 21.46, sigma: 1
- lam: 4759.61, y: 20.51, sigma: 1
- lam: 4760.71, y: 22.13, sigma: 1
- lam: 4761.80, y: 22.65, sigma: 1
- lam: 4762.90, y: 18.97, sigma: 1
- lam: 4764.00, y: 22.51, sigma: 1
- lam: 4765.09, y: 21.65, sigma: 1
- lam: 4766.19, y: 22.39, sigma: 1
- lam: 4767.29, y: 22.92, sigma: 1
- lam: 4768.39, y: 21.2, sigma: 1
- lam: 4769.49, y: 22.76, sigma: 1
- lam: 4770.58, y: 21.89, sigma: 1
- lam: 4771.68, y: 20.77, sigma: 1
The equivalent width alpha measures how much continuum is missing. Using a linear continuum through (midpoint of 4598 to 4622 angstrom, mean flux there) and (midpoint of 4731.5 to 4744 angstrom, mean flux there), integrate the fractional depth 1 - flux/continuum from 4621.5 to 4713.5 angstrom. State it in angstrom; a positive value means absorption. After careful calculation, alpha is 0.9 angstrom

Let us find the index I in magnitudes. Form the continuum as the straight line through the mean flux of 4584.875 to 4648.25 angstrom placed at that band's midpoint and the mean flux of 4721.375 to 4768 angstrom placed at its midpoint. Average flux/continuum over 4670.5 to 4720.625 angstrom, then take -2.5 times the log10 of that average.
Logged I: 0.01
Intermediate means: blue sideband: 23.1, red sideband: 22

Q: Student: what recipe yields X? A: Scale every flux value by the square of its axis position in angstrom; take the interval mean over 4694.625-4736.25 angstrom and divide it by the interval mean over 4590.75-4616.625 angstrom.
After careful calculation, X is 1.00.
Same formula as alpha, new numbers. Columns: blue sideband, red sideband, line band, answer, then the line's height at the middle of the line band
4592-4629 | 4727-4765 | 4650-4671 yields -0.1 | 22.7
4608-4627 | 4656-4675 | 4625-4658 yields 0.7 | 23.2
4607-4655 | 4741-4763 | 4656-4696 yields -0.1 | 22.6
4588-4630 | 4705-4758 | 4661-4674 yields -0.3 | 22.6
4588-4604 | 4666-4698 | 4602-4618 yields -0.3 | 23.1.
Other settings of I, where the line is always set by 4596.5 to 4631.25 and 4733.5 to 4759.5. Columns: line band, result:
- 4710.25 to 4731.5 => 0.02 mag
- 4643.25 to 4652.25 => 0.00 mag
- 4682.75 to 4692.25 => 0.04 mag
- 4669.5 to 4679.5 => -0.01 mag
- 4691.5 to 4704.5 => -0.01 mag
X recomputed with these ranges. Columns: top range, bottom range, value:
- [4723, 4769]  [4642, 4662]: 1.01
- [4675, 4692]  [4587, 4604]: 0.97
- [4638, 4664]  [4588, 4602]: 1.01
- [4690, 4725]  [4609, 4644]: 0.99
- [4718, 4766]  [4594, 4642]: 1.00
